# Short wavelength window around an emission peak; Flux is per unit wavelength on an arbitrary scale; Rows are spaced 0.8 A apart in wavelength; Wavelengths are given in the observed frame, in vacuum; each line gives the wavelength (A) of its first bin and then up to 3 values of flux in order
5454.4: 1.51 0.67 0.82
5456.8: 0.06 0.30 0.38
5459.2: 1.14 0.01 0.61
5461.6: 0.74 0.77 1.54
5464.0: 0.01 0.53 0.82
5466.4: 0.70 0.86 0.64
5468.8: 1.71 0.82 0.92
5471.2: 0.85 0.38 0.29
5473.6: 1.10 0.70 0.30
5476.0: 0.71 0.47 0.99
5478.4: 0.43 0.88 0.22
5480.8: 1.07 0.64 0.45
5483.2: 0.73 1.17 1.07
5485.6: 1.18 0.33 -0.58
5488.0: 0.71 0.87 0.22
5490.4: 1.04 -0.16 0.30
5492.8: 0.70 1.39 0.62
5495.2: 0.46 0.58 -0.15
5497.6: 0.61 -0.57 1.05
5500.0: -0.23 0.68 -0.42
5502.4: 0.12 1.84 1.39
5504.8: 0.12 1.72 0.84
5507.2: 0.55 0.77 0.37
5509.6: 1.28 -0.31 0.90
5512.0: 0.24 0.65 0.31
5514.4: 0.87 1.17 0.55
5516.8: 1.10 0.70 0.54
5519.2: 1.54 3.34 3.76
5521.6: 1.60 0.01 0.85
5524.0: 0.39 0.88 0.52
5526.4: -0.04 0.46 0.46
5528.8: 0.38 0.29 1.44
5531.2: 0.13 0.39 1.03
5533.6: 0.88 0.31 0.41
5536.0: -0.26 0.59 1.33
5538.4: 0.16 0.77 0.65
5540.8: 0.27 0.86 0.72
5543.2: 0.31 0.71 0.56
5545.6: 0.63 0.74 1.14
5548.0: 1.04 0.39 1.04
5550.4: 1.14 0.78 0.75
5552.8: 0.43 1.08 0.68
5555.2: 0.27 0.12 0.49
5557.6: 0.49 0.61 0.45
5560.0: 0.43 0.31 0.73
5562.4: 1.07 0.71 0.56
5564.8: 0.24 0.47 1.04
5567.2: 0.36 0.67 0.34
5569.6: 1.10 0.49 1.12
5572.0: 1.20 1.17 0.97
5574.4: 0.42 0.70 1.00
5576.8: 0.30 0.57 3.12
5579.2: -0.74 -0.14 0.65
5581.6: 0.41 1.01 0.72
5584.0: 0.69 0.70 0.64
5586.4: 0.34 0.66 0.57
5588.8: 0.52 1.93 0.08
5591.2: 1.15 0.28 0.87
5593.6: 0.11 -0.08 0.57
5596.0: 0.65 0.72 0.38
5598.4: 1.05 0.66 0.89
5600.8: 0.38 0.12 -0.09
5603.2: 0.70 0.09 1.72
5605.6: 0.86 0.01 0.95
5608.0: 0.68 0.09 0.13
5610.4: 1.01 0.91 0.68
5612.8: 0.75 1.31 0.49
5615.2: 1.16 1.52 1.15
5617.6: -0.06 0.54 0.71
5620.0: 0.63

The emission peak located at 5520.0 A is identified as Hbeta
